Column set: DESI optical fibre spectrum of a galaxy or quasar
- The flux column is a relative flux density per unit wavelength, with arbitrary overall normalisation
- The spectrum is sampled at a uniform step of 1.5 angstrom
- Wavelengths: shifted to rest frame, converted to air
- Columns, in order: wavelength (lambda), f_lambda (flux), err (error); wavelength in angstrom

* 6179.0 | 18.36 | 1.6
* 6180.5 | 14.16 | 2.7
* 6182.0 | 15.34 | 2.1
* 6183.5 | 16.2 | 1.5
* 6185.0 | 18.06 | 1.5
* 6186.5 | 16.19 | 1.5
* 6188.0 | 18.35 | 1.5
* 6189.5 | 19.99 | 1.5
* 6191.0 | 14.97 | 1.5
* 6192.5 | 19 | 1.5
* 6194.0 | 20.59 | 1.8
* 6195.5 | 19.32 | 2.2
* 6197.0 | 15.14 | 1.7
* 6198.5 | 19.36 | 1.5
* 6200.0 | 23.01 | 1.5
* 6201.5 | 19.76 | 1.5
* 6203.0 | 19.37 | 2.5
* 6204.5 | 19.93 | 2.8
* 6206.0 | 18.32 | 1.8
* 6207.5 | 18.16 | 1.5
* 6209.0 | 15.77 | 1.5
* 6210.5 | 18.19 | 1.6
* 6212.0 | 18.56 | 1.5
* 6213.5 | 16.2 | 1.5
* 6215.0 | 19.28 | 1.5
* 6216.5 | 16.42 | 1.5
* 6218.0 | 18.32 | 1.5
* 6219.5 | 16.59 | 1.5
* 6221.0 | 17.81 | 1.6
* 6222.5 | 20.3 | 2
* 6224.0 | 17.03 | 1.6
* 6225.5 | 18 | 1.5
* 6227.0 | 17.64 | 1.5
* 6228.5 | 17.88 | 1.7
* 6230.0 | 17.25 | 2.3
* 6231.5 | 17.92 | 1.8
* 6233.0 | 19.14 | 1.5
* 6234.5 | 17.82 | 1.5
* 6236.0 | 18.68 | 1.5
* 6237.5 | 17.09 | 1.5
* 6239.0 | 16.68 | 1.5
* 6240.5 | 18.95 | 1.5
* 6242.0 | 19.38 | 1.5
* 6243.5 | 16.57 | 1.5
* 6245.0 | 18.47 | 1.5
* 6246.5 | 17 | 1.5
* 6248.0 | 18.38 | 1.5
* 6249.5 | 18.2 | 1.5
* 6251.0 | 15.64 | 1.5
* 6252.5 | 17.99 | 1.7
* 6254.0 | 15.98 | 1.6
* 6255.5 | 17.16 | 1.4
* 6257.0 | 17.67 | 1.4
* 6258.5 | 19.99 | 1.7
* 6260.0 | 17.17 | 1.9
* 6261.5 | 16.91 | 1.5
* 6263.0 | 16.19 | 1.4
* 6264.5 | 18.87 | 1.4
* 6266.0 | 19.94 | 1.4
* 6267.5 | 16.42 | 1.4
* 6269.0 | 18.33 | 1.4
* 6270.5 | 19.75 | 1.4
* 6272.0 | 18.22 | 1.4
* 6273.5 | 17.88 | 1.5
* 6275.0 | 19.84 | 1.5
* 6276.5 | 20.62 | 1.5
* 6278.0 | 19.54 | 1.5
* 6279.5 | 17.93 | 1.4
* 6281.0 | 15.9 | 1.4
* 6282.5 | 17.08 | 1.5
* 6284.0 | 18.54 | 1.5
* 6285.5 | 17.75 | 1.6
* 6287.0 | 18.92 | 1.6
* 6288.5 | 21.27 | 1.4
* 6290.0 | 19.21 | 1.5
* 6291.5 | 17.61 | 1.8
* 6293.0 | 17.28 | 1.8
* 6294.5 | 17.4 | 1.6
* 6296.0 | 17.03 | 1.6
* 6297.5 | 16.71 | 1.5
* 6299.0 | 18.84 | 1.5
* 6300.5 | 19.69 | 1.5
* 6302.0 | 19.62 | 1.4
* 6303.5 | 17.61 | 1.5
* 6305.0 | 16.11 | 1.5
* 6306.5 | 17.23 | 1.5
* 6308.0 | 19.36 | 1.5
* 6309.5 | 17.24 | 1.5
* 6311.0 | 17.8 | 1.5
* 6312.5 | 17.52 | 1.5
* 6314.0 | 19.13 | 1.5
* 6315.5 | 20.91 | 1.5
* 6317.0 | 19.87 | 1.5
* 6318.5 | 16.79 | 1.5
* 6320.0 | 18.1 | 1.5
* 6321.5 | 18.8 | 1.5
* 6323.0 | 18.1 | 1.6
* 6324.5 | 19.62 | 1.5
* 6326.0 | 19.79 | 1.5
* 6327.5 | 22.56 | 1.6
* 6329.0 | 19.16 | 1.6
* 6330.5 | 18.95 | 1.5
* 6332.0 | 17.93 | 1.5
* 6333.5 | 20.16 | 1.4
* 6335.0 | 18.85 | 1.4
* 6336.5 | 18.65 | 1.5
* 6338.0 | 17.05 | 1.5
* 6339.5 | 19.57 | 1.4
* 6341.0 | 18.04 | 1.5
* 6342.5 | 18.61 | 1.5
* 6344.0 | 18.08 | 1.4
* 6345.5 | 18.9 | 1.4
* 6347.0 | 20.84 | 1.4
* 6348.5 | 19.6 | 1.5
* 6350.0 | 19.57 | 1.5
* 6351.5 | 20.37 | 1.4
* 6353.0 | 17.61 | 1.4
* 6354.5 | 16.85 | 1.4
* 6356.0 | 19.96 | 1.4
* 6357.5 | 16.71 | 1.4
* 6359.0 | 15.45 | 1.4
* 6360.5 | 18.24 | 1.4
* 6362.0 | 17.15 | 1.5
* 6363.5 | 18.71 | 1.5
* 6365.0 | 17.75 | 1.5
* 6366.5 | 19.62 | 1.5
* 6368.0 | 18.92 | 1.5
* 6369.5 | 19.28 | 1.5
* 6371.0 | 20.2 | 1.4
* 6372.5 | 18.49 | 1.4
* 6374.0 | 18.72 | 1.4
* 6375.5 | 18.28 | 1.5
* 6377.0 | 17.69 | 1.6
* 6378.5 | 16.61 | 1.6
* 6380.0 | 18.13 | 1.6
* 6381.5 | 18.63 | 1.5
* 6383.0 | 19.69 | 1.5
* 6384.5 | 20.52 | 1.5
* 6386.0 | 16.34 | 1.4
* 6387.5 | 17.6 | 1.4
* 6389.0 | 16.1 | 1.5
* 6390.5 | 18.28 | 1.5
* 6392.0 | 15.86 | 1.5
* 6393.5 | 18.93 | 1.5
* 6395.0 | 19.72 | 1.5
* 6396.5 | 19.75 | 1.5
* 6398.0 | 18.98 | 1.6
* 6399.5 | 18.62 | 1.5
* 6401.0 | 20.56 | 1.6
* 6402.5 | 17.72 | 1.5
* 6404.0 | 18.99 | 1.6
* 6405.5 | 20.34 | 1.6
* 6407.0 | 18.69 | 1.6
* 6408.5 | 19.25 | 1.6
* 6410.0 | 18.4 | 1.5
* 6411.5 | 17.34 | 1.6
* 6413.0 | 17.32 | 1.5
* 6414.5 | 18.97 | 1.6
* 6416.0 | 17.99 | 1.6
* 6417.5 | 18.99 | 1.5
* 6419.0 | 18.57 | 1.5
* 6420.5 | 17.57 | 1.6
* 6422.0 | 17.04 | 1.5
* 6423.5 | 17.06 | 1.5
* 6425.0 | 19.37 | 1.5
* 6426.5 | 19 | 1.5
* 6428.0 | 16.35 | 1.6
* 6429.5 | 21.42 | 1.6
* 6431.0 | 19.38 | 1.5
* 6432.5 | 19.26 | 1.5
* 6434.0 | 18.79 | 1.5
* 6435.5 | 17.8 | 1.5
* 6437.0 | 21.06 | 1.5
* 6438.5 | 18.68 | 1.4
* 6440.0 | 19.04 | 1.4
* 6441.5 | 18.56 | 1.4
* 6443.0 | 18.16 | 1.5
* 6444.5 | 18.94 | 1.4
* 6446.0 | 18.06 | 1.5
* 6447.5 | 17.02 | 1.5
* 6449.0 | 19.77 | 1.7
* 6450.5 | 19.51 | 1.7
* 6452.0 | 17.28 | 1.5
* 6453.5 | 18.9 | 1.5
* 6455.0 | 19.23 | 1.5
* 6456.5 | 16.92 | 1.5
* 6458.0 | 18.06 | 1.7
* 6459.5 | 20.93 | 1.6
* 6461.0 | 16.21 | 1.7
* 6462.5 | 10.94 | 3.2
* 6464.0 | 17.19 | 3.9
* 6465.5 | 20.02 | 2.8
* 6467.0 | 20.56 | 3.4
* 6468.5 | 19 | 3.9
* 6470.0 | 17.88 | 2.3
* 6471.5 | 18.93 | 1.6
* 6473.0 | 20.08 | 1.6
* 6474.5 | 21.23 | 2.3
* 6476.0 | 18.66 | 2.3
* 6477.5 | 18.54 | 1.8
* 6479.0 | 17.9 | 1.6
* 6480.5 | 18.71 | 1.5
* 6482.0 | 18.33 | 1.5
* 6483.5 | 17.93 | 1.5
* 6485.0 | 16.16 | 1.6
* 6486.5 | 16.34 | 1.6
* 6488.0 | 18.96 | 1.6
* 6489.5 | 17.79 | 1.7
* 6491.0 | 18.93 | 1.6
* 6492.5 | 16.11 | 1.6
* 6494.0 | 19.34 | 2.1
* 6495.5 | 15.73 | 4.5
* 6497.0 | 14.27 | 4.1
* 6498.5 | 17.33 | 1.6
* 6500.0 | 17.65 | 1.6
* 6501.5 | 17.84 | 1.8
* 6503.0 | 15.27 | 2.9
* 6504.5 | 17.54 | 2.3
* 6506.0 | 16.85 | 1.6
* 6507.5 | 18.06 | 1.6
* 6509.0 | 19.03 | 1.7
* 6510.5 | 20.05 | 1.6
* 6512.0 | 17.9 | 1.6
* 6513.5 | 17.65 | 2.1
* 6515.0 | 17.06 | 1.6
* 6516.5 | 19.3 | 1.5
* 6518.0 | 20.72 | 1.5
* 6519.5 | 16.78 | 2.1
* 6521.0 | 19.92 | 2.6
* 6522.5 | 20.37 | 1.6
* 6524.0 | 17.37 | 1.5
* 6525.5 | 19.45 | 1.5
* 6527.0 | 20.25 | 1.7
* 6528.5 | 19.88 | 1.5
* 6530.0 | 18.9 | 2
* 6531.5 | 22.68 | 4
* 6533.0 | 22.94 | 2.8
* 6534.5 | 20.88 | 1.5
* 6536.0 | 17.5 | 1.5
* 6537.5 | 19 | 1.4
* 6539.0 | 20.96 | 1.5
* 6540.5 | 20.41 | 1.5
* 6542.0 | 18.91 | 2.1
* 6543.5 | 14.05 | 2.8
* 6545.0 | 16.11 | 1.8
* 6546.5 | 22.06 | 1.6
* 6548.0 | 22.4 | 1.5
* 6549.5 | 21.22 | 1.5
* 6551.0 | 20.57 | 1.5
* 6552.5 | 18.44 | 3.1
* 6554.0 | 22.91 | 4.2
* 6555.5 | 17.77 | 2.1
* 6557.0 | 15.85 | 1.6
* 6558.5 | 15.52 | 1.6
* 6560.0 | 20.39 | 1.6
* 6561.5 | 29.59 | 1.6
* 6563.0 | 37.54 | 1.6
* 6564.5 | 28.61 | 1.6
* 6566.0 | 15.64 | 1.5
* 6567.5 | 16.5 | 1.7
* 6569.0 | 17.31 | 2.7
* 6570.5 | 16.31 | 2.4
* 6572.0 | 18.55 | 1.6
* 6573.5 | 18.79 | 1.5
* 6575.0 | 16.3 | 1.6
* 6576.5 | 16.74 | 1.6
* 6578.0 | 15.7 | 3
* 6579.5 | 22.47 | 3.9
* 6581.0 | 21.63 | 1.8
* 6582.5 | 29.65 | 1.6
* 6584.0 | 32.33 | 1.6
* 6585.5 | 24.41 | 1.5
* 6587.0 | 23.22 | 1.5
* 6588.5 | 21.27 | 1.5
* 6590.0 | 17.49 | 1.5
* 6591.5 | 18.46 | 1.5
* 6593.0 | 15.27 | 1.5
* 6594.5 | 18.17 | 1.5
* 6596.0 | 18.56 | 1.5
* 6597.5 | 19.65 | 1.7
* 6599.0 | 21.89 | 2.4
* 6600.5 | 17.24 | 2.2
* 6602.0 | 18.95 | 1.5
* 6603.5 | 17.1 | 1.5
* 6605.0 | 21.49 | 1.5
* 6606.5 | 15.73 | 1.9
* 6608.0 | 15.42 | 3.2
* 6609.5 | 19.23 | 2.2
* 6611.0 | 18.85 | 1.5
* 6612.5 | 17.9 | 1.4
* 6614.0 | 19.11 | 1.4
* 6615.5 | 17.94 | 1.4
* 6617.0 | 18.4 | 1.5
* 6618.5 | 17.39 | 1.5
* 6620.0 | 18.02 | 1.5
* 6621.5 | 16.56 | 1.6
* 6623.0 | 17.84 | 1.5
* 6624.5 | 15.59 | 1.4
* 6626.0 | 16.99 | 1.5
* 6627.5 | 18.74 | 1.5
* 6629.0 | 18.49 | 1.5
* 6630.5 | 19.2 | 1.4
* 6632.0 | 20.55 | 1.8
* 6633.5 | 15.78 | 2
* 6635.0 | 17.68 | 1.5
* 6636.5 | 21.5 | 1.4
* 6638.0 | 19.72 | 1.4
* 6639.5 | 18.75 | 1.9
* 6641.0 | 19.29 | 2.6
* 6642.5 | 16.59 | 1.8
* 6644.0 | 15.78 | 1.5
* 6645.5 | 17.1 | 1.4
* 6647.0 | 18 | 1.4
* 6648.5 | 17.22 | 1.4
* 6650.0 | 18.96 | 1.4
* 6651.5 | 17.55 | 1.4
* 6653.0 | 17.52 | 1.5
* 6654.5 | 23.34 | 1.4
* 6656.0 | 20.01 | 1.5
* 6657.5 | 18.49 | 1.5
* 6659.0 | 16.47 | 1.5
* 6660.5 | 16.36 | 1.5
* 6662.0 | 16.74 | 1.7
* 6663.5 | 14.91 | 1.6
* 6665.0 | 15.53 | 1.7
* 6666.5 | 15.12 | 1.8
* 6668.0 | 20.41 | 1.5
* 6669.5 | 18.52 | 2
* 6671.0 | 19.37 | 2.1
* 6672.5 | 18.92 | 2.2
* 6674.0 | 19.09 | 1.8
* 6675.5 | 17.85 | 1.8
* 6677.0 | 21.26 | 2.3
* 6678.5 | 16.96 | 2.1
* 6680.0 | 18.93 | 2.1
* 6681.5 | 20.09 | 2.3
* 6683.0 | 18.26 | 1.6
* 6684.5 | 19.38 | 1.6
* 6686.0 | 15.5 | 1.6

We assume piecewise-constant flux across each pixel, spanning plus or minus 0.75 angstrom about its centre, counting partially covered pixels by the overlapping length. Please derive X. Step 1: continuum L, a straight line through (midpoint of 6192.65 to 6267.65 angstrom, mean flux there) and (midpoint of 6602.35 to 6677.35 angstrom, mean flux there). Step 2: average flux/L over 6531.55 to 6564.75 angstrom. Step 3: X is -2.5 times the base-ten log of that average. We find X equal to -0.16 mag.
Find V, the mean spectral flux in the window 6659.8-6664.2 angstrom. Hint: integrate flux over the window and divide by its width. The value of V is 16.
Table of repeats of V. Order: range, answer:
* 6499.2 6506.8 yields 17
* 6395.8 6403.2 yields 19.1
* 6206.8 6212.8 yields 17.7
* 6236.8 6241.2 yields 17.6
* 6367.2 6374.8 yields 19.1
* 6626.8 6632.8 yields 19.2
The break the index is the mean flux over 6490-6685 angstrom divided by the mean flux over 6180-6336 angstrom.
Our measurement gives 1.0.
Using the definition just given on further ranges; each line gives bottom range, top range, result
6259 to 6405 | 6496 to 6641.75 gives 1.04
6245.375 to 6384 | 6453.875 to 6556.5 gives 1.01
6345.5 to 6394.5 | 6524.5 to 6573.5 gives 1.10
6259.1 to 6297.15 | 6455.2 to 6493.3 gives 0.99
